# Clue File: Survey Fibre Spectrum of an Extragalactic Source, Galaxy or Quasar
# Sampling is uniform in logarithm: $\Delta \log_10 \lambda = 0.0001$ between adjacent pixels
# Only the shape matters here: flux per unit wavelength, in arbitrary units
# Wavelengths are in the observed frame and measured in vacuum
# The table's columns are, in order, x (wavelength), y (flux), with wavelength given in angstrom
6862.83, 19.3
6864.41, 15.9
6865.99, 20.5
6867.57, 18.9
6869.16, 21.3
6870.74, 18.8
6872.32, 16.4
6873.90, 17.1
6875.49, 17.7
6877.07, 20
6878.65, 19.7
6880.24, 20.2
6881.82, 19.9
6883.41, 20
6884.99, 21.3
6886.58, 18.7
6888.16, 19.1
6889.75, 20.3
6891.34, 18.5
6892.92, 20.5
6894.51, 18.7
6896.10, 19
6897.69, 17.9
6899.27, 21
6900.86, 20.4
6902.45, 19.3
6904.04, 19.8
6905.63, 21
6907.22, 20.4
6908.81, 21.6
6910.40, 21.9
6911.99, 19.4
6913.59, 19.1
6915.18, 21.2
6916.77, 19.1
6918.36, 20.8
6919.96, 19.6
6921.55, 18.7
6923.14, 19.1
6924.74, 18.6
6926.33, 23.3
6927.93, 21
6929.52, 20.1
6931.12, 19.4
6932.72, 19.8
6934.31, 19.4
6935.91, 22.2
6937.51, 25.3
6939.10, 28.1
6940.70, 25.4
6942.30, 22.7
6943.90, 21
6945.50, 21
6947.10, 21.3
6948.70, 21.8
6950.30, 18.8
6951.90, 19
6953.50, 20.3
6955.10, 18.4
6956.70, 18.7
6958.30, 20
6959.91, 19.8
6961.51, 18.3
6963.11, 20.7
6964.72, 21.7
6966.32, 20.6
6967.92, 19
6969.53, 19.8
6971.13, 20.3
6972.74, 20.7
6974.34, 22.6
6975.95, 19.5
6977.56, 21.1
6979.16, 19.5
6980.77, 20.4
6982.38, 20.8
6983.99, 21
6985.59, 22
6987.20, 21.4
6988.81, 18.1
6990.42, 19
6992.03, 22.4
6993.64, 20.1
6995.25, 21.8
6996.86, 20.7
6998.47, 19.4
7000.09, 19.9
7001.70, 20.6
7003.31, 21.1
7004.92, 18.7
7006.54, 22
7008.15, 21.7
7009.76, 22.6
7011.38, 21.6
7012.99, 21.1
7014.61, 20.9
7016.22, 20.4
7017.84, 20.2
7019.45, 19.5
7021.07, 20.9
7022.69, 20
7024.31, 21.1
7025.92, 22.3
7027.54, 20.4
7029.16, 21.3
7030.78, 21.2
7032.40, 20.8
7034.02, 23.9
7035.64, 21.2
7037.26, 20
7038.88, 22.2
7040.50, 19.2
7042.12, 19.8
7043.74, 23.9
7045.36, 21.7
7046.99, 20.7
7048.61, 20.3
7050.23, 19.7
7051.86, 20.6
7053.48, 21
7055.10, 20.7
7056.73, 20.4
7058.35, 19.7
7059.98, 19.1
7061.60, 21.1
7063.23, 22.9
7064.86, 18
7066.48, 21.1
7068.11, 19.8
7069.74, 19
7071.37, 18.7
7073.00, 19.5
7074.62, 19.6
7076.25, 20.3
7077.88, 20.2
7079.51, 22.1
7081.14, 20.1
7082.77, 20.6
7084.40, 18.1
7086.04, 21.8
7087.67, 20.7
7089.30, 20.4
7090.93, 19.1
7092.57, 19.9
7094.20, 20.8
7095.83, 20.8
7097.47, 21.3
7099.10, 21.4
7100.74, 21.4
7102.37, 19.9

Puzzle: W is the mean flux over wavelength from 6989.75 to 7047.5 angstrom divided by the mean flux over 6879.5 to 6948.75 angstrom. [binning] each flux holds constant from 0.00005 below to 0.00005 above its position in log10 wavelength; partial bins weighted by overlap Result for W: 1.0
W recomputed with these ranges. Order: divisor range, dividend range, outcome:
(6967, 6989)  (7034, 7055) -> 1.02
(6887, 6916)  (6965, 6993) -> 1.03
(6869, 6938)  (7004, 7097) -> 1.04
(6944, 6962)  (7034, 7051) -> 1.06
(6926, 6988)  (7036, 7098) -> 0.98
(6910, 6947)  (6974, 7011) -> 0.98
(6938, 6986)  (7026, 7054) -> 1.01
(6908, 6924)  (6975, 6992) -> 1.02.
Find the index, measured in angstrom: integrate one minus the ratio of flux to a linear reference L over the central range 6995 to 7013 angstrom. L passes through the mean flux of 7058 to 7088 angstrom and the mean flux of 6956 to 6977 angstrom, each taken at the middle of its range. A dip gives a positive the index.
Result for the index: -0.68 angstrom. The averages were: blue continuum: 20.1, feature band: 20.9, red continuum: 20.1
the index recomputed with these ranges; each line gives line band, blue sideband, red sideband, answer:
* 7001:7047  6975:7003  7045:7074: -1.68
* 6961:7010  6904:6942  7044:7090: 0.44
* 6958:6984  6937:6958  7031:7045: 1.46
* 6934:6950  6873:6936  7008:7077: -2.18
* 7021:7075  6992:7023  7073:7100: -0.16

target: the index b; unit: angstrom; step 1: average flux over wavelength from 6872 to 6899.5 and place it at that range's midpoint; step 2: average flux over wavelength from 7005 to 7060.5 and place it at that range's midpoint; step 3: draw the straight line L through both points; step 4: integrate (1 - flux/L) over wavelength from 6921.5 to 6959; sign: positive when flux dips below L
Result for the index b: -2.2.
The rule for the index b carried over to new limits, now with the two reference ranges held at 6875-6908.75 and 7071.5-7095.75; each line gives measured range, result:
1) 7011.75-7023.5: -0.25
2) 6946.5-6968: 0.00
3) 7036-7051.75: -0.56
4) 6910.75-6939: -1.06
